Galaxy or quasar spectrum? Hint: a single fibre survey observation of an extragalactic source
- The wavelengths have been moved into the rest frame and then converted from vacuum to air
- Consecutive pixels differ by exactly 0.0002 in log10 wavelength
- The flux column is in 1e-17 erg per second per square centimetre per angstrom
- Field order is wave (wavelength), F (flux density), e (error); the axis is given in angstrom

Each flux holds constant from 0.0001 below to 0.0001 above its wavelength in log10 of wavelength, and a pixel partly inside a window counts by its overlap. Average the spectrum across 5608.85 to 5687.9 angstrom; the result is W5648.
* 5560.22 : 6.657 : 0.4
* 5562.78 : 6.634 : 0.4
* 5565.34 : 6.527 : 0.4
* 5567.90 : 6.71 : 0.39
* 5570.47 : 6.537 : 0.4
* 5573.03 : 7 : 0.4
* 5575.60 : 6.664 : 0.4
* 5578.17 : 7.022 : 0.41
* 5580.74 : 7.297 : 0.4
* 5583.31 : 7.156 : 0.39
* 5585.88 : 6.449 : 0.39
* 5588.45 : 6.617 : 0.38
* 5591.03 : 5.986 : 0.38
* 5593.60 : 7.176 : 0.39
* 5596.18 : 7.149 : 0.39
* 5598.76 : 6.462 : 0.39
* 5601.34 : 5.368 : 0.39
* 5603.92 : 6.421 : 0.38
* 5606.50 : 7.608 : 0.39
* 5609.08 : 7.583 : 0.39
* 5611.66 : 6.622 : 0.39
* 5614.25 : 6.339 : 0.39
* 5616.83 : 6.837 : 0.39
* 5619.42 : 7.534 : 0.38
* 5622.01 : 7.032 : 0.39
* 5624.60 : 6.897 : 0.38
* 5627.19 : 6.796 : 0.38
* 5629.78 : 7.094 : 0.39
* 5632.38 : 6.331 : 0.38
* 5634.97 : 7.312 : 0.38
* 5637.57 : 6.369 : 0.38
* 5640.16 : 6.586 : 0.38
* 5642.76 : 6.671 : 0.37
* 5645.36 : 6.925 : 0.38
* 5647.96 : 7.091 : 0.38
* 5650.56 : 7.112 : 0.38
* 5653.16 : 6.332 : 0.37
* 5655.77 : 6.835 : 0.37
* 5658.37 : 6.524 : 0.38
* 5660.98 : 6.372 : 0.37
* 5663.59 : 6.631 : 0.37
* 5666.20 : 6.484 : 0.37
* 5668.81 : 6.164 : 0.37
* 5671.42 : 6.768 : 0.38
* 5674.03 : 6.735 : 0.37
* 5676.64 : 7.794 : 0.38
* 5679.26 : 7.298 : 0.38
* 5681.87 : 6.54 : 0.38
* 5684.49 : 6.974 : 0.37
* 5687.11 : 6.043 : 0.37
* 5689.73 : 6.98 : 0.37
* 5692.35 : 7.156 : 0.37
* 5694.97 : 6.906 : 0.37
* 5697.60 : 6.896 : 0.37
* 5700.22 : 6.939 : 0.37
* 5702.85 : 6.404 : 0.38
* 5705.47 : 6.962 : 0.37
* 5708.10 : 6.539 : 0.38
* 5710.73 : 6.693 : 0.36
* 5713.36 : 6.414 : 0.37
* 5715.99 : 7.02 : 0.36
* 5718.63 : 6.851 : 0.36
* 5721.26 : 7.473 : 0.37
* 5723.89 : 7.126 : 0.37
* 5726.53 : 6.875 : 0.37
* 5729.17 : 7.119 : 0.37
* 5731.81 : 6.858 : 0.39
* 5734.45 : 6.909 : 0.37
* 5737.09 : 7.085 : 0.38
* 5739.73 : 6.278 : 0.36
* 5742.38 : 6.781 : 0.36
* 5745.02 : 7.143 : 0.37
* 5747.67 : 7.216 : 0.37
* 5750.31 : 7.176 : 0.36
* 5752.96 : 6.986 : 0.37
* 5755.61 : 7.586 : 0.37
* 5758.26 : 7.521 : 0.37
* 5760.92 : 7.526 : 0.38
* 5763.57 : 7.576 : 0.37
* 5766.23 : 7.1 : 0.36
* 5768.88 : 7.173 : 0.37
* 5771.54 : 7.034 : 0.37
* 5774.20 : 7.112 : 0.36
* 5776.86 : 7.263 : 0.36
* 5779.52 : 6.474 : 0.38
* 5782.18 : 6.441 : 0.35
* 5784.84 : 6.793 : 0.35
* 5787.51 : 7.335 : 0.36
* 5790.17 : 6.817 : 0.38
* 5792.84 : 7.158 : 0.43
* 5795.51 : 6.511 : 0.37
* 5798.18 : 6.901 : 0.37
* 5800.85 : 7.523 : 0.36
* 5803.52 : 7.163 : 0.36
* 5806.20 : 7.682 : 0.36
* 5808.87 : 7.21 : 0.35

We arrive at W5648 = 6.79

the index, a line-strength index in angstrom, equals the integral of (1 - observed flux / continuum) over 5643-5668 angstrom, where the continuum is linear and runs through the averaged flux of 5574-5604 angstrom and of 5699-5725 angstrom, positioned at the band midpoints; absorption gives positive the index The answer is 0.3 angstrom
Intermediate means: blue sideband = 6.66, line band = 6.69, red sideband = 6.84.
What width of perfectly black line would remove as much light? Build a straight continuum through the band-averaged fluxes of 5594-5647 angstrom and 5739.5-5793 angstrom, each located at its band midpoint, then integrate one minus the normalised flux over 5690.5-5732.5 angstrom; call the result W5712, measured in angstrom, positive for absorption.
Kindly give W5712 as 0.5 angstrom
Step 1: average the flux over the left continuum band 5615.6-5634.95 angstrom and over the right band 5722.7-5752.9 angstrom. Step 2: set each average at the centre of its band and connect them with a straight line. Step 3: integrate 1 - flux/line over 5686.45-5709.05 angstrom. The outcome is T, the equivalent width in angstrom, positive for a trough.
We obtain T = 0.6 angstrom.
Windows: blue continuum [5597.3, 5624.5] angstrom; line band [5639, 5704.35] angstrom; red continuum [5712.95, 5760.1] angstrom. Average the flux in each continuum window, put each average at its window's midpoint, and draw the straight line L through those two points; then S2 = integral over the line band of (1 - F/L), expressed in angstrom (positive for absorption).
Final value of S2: 1.3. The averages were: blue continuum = 6.79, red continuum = 7.04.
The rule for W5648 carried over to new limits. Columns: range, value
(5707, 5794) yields 7.01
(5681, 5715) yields 6.73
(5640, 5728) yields 6.8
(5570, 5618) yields 6.76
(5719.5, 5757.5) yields 7.05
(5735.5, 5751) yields 6.94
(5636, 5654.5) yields 6.73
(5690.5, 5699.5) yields 6.98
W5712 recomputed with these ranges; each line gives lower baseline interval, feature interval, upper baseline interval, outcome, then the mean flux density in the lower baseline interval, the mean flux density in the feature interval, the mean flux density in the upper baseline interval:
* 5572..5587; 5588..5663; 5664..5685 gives 1.38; 6.93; 6.76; 6.83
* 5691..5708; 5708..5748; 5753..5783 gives 0.47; 6.85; 6.9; 7.17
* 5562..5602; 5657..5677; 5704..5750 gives 0.55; 6.69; 6.63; 6.91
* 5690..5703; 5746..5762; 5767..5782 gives -0.86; 6.91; 7.33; 6.97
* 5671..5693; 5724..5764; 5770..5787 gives -1.20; 6.92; 7.1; 6.88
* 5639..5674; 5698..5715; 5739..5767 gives 0.62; 6.66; 6.68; 7.19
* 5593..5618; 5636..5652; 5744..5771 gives 0.20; 6.75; 6.8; 7.29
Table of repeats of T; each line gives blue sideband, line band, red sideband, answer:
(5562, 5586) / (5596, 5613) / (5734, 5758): 0.4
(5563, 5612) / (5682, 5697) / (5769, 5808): 0.2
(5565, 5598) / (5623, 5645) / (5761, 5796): 0.3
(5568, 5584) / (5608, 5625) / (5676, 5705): -0.2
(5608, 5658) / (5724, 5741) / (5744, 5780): 0.6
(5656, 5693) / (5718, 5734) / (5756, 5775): 0.0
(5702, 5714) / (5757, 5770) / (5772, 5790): -1.0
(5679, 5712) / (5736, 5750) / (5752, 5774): 0.5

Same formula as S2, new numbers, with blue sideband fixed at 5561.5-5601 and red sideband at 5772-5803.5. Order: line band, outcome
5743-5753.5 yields -0.3 angstrom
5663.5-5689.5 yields 0.3 angstrom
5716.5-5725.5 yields -0.3 angstrom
